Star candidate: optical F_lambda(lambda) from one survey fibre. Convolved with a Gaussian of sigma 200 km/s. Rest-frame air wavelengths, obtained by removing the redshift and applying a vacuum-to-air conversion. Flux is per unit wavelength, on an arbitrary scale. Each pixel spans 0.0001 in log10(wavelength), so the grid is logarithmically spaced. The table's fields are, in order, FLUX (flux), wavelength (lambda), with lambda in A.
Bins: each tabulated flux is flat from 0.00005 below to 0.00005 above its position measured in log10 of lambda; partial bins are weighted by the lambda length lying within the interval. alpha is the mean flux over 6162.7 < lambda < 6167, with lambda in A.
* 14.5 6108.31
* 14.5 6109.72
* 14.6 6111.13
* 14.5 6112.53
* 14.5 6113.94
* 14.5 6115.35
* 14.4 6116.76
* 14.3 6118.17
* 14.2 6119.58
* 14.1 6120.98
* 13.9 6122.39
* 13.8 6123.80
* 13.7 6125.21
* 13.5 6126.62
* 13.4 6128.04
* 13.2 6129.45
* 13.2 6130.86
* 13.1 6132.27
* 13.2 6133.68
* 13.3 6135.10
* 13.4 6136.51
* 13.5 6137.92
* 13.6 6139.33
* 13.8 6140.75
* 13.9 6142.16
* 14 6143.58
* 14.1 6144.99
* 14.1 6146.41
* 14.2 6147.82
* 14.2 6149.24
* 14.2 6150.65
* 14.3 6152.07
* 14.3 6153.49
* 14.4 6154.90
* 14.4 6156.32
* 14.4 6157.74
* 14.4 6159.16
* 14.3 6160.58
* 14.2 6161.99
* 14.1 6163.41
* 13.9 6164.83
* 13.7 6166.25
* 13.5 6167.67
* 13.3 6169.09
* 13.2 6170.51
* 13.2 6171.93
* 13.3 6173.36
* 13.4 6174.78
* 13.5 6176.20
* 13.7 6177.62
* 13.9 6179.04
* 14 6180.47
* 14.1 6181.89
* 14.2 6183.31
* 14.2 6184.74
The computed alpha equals 13.9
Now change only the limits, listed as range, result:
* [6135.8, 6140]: 13.5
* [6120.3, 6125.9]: 13.9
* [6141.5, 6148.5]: 14.1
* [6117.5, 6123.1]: 14.1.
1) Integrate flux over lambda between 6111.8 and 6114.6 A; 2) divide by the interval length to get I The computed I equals 14.5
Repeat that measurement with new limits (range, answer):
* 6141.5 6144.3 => 13.9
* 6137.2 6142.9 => 13.7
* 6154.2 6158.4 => 14.4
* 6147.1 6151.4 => 14.2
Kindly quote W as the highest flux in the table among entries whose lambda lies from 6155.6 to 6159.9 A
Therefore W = 14.4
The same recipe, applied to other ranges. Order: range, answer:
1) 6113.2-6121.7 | 14.5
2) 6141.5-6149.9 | 14.2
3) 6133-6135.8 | 13.3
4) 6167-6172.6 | 13.5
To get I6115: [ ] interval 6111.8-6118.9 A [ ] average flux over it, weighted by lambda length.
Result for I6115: 14.4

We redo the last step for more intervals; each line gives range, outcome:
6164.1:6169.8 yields 13.6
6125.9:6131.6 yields 13.3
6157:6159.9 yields 14.4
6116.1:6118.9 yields 14.3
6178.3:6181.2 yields 13.9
